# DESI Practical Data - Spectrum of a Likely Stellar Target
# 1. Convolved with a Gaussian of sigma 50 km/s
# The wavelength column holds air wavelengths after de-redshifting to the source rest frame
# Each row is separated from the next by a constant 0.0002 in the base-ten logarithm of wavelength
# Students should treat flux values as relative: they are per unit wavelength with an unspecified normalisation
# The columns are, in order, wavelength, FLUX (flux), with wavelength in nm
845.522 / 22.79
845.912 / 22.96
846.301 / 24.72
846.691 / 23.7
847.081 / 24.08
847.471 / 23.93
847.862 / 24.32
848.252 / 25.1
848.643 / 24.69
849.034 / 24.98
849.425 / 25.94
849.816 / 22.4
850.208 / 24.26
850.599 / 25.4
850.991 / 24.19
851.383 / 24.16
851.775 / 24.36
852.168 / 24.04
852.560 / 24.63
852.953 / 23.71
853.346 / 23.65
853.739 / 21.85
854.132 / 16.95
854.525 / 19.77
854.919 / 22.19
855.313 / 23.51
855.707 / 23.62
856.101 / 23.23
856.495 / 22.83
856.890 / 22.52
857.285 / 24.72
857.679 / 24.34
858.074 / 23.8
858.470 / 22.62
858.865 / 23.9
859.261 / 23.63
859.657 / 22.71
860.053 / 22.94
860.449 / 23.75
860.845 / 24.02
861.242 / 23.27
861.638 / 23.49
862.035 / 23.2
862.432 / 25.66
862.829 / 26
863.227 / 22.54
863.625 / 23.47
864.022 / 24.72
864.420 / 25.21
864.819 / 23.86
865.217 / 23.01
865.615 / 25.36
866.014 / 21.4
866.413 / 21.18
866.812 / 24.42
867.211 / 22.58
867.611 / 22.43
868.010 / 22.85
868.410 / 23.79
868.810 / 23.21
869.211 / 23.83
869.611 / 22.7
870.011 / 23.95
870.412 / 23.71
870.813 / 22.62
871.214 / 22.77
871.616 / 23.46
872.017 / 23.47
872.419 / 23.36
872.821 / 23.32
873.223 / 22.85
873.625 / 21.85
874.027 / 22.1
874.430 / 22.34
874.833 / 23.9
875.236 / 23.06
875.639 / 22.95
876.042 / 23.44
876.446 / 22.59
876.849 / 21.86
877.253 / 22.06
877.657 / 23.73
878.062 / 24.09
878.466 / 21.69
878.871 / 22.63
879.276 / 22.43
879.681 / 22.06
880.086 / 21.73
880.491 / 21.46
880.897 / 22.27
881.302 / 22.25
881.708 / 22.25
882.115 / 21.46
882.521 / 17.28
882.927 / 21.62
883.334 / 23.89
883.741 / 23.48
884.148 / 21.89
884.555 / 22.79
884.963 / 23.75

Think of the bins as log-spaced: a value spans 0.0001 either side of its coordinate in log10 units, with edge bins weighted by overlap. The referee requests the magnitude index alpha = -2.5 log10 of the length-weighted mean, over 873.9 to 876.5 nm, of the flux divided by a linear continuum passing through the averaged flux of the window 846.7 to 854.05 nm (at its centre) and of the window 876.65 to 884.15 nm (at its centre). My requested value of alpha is -0.02 mag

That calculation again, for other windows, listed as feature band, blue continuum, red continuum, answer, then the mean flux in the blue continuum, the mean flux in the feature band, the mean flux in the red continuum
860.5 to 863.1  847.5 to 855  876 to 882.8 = -0.057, 23.5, 24.2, 22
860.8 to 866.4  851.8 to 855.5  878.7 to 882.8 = -0.084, 22.3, 23.8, 21.6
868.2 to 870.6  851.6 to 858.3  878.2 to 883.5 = -0.059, 22.9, 23.5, 21.8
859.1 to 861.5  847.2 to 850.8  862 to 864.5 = 0.049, 24.5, 23.4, 24.4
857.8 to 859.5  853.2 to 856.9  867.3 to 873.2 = -0.059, 22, 23.5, 23.2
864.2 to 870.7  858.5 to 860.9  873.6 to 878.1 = -0.010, 23.4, 23.3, 22.8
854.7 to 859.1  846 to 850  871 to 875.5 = 0.023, 24.4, 23.4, 22.9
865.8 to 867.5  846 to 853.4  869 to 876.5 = 0.047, 24.3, 22.4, 23.1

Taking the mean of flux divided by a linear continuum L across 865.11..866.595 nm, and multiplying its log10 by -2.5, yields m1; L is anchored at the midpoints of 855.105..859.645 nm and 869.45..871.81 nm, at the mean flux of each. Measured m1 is 0.027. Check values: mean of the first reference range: 23.5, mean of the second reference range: 23.2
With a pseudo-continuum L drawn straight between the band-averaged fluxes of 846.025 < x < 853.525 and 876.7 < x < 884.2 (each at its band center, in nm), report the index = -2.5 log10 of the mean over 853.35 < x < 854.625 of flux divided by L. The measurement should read 0.19 mag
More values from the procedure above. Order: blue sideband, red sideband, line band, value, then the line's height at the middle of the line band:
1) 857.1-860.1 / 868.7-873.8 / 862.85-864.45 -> -0.030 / 23.4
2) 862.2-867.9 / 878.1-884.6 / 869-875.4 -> -0.006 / 22.9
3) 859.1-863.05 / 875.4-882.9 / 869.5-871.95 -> -0.014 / 22.9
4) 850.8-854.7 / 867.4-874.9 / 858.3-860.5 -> -0.018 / 22.9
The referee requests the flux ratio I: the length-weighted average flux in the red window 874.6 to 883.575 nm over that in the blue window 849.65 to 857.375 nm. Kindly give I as 1.0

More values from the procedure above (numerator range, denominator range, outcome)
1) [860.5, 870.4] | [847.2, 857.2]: 1.01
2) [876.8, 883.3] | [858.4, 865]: 0.92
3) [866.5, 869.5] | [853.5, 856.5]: 1.07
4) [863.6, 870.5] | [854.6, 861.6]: 1.00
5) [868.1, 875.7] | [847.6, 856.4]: 0.98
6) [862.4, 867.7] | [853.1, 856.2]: 1.08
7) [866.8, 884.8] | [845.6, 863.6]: 0.96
